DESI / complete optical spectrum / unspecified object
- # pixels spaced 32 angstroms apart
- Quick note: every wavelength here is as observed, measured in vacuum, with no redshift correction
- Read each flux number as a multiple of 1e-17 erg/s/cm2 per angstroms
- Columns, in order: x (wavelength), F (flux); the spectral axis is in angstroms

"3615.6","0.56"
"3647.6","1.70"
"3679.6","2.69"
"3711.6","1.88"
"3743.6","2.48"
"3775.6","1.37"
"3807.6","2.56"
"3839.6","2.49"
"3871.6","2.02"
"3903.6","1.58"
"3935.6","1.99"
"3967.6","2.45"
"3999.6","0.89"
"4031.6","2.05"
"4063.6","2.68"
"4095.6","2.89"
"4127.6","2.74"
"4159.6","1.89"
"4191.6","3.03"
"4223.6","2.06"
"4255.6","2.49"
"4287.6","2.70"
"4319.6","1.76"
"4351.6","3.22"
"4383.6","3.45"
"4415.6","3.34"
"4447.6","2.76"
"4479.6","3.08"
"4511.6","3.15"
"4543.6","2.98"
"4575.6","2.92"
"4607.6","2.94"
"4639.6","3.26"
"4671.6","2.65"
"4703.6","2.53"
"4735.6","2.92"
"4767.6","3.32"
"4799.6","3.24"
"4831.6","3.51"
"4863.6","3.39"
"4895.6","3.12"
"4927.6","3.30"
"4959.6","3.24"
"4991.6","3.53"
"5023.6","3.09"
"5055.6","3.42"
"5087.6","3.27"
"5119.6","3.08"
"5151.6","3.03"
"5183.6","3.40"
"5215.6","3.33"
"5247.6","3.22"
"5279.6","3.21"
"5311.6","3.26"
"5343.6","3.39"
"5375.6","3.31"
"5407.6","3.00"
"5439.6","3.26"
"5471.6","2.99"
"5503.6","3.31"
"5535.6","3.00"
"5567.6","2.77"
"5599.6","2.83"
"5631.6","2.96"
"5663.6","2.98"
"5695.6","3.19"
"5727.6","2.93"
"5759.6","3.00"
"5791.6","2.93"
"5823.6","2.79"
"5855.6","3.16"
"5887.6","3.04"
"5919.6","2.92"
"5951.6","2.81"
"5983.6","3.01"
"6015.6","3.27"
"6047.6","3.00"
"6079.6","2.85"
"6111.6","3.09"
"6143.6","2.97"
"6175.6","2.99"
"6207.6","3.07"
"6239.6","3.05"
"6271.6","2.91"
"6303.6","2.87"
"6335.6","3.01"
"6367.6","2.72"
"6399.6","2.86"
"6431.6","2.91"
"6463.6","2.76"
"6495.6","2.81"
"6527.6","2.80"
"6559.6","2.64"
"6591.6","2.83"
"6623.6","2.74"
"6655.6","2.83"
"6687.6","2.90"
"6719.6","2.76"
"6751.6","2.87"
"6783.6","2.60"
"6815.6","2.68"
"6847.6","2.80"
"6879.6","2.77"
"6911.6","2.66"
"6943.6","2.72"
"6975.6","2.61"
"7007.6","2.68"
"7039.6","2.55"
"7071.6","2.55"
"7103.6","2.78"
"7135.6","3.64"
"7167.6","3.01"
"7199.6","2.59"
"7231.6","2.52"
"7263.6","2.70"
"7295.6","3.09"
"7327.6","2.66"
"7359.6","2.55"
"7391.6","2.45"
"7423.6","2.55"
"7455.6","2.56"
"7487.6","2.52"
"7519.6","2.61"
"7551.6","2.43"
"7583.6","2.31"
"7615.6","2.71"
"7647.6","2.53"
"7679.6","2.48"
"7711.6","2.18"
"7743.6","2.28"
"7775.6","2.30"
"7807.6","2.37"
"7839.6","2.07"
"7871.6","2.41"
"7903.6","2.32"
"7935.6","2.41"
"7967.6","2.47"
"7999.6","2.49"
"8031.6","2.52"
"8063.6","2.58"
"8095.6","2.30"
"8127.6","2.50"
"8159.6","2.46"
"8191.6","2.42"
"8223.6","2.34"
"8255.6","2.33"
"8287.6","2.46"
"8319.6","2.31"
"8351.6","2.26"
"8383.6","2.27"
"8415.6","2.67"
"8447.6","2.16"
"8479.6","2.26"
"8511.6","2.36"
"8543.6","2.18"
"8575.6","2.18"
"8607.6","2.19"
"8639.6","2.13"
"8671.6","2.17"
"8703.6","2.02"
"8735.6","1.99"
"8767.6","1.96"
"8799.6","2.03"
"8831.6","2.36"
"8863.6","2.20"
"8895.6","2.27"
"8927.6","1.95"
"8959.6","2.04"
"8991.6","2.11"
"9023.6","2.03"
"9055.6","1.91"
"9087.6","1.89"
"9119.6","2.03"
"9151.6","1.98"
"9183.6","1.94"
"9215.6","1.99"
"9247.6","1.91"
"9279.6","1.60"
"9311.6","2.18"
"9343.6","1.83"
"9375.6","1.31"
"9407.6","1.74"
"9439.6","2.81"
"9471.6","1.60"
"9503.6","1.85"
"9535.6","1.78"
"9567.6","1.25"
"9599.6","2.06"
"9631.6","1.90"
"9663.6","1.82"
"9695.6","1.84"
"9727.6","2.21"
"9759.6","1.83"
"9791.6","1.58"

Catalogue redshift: 0.087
